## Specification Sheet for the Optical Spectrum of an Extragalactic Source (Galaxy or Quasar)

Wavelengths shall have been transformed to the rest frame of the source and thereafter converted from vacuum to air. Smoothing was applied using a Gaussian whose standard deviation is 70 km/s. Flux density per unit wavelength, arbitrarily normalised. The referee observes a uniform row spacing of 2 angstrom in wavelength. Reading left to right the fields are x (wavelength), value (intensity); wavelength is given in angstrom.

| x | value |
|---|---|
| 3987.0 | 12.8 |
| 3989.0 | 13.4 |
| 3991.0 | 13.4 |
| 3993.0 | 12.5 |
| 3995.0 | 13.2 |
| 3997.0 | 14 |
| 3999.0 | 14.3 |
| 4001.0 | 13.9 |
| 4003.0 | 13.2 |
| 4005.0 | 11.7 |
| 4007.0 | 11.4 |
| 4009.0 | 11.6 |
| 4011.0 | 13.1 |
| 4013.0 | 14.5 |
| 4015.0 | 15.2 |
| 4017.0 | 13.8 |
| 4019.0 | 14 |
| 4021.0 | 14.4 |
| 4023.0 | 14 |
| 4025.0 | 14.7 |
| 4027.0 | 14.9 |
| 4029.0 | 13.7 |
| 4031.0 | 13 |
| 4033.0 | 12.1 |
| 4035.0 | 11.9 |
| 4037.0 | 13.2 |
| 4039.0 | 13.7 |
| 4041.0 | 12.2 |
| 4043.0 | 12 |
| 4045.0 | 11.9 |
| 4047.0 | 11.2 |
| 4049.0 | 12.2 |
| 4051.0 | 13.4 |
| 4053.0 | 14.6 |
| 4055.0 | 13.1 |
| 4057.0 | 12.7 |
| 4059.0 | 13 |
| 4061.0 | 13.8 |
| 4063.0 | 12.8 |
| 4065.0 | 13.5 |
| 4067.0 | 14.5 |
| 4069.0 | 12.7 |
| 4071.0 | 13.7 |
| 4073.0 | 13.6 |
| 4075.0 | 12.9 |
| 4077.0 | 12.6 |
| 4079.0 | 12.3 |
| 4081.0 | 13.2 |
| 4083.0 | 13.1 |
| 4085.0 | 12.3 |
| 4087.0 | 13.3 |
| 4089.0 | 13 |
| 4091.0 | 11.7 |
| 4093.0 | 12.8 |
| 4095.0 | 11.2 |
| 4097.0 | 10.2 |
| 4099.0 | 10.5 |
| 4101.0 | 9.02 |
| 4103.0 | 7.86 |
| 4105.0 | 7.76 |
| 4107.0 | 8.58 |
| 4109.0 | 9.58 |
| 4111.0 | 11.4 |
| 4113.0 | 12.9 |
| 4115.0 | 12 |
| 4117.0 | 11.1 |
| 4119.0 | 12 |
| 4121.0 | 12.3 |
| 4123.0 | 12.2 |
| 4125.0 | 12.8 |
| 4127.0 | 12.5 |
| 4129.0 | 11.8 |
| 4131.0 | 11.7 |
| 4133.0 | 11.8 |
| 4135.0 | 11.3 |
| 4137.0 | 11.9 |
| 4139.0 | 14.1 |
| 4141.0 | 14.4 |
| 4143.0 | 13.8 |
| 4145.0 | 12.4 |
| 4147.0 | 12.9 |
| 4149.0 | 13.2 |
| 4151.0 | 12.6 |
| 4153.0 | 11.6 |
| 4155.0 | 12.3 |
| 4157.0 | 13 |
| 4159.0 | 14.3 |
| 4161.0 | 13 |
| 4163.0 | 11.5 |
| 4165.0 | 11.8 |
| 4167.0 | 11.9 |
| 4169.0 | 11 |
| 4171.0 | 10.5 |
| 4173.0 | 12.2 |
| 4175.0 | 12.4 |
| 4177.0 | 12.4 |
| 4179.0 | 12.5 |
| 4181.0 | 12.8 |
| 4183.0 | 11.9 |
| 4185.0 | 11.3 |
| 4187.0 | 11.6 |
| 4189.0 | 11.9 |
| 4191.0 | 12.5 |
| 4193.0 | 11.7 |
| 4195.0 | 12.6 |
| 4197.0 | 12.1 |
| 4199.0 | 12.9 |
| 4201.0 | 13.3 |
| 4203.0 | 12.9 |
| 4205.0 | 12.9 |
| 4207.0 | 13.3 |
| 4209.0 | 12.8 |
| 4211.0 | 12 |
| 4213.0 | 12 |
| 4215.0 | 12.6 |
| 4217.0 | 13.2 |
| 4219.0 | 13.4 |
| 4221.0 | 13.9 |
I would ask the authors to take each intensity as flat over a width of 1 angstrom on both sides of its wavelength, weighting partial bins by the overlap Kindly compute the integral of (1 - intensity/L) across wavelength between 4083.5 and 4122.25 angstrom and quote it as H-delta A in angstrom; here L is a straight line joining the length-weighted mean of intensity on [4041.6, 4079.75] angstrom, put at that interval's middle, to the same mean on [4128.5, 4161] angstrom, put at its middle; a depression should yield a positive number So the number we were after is 5.4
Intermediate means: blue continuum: 13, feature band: 11.1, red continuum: 12.7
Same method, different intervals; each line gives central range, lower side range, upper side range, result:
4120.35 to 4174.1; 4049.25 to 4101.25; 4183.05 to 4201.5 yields -0.09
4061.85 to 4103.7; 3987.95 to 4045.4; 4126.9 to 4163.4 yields 2.27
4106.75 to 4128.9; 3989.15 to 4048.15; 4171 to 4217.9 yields 1.82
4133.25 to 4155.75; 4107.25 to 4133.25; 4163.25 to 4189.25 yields -1.81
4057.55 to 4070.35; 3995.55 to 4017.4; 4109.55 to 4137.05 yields -0.74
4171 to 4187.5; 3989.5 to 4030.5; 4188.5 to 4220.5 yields 0.94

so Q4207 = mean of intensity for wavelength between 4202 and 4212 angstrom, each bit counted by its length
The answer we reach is 12.8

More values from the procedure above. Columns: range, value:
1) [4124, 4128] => 12.7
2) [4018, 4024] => 14.1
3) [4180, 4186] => 12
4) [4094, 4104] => 9.76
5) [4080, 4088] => 13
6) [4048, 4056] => 13.3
